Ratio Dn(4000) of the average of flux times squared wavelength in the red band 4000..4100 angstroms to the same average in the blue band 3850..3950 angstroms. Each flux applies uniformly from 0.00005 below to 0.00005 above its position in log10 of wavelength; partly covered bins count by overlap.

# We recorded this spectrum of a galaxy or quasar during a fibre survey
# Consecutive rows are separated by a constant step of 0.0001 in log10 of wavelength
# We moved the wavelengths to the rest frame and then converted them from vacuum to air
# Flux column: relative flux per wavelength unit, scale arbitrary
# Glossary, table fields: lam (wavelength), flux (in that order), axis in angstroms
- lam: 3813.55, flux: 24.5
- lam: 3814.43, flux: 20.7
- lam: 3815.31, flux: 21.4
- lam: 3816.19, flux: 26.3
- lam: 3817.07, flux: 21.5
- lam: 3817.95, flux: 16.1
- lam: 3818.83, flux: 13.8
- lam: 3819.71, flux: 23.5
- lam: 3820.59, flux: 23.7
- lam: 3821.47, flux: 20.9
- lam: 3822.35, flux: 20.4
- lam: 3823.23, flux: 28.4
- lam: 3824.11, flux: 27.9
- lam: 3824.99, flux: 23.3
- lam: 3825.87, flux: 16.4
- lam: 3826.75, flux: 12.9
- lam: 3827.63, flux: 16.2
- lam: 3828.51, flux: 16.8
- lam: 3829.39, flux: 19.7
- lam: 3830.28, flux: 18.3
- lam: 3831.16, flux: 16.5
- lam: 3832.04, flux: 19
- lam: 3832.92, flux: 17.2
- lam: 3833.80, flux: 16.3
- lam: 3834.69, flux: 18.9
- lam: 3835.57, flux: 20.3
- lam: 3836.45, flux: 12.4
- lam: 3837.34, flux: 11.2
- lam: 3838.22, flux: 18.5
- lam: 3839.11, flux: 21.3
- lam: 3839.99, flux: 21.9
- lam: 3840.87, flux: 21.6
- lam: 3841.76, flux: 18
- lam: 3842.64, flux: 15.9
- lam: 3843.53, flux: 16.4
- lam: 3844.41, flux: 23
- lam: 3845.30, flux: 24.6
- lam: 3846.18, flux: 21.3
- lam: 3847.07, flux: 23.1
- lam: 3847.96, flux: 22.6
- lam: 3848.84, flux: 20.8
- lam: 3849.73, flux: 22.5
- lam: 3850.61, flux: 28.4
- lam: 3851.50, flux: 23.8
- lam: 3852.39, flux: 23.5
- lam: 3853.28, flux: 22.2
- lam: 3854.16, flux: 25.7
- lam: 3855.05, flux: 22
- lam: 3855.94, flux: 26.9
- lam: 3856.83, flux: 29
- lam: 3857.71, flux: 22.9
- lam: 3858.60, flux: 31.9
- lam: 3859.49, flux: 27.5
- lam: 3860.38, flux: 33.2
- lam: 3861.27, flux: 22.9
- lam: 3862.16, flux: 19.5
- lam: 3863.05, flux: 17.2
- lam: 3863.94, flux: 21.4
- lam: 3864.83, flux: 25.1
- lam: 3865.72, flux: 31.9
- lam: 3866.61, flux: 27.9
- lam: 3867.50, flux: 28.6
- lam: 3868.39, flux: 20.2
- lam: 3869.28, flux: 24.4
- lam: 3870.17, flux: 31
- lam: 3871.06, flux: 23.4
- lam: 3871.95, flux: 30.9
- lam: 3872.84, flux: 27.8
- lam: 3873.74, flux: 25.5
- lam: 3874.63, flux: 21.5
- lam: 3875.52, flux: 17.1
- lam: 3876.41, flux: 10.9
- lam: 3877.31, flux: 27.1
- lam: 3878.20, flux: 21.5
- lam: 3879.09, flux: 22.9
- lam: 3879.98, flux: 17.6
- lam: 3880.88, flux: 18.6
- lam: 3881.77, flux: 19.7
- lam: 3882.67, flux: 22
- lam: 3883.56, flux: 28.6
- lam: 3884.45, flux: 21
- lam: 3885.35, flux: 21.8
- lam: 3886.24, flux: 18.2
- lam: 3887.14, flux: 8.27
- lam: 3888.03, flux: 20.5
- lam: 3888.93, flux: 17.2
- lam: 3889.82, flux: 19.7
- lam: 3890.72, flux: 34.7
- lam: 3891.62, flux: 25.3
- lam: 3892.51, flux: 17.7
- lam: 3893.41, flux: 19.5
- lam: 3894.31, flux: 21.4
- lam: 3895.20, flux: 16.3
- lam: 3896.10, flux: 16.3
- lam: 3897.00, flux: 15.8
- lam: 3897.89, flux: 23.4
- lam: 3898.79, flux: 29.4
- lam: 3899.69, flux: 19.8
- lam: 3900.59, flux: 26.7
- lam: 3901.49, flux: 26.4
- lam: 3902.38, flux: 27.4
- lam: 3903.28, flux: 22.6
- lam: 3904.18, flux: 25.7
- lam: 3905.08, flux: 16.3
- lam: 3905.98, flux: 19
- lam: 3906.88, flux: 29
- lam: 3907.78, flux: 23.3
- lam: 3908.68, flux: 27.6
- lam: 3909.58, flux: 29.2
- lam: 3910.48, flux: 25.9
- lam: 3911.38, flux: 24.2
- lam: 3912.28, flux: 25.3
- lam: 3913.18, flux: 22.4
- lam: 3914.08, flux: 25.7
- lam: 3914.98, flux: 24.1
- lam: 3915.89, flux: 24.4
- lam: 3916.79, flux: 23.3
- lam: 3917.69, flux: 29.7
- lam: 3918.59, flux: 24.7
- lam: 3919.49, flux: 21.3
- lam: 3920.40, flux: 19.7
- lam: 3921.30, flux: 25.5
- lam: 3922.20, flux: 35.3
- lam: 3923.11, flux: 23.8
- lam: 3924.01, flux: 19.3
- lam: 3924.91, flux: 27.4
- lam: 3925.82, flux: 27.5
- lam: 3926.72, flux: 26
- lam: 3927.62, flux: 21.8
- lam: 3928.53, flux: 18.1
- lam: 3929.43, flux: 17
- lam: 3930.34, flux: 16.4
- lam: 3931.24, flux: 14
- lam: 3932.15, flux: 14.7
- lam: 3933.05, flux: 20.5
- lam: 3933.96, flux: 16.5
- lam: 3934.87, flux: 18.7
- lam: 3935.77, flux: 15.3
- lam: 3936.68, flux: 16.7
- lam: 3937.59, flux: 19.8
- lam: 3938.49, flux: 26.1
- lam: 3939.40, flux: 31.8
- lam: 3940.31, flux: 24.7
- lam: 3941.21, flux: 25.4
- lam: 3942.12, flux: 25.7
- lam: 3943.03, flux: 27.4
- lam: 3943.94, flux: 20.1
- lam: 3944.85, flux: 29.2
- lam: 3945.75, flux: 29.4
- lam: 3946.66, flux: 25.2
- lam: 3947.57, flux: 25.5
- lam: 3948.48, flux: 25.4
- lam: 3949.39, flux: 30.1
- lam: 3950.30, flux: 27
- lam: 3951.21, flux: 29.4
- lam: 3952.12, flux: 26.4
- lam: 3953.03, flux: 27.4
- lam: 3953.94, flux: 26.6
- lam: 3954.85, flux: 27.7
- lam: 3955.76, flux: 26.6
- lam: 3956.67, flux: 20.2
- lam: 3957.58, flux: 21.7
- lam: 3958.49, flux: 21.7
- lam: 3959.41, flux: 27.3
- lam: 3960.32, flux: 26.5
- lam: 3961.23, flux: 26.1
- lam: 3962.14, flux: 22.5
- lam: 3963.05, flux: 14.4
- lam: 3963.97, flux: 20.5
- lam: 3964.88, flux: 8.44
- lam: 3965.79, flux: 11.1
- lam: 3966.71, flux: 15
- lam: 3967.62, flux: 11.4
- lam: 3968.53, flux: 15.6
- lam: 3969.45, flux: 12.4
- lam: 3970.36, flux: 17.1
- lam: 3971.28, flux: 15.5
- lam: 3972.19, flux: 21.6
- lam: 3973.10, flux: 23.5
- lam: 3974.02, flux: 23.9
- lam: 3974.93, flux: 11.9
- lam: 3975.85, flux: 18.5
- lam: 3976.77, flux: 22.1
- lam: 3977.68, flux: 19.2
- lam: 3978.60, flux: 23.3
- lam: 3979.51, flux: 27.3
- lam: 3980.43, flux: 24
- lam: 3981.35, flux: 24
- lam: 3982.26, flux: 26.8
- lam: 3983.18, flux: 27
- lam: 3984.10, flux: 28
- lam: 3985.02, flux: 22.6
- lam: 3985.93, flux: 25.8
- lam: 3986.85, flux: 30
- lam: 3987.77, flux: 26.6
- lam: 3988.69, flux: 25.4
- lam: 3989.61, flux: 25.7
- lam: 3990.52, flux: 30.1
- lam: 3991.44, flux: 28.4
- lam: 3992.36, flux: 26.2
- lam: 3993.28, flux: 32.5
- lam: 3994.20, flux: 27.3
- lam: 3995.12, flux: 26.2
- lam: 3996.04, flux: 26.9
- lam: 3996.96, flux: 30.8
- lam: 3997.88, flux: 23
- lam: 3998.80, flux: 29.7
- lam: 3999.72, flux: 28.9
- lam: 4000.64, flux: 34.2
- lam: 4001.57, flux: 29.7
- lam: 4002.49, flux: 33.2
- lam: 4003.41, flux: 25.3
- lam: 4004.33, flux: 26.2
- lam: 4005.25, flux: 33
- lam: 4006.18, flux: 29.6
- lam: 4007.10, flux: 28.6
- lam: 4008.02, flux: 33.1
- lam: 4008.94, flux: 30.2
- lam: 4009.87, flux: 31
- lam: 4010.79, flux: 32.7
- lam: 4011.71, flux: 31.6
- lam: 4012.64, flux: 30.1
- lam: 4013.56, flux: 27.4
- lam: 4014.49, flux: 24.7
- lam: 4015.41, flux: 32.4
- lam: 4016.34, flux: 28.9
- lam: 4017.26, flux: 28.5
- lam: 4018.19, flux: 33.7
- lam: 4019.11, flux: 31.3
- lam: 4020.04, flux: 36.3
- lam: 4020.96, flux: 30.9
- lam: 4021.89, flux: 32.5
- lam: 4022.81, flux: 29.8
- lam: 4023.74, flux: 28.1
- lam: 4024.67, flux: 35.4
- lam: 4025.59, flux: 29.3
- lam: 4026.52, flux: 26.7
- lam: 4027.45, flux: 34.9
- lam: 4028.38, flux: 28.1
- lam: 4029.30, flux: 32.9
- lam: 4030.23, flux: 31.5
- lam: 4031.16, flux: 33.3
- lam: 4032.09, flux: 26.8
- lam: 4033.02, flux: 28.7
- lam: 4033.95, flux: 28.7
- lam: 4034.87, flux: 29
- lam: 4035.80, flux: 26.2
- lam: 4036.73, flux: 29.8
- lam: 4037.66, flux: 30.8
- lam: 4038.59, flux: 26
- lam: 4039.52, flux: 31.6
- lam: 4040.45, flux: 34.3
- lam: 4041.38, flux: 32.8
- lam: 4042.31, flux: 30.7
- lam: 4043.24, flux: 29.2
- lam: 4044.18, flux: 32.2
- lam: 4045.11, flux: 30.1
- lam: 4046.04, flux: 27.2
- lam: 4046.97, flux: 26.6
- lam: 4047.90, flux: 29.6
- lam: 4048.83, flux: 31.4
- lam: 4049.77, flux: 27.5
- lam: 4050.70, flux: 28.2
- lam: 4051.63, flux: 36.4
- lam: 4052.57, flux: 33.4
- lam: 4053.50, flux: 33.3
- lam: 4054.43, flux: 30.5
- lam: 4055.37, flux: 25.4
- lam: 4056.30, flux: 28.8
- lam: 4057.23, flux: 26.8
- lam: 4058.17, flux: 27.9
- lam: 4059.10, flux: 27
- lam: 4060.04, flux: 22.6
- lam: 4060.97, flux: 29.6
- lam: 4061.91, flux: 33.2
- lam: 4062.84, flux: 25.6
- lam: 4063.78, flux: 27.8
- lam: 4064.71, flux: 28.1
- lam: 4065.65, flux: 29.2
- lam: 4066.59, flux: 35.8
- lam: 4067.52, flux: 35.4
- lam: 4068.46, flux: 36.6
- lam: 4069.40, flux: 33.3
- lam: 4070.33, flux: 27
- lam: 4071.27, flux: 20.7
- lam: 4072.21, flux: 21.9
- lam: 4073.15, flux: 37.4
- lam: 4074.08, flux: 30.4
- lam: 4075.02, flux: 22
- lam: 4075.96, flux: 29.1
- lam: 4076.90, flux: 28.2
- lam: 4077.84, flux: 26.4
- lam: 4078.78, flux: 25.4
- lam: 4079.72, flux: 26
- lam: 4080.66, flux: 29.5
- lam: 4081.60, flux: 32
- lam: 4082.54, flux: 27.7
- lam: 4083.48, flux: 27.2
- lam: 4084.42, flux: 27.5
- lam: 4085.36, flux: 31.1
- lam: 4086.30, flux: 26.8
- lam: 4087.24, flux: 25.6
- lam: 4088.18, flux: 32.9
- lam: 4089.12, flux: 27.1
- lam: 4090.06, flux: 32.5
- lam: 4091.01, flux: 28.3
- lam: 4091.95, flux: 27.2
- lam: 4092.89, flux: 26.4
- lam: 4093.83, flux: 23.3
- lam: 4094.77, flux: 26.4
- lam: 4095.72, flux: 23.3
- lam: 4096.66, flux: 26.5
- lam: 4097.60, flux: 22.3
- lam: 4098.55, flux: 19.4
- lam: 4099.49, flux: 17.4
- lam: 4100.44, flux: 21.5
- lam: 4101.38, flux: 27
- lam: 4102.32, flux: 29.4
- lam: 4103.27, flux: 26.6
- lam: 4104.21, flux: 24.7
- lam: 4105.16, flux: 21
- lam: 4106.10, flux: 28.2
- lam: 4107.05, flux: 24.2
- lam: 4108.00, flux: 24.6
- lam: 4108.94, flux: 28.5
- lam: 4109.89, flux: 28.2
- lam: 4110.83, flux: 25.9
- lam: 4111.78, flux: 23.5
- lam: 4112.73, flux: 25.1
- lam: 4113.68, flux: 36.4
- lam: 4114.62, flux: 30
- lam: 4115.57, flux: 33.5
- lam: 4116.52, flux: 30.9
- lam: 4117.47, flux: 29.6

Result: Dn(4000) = 1.3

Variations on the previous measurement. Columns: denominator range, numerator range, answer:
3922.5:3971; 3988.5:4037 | 1.40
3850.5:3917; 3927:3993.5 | 1.00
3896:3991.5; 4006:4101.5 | 1.33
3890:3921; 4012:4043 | 1.37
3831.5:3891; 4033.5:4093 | 1.45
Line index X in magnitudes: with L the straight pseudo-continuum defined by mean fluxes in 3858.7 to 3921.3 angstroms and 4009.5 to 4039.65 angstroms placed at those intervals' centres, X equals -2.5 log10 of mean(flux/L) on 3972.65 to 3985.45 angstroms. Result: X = 0.21 mag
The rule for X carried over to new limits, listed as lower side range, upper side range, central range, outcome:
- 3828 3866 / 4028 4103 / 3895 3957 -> 0.02 mag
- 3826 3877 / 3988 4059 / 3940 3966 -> 0.10 mag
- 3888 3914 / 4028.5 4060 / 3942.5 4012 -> 0.07 mag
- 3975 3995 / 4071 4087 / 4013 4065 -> -0.12 mag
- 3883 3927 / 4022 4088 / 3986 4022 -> -0.08 mag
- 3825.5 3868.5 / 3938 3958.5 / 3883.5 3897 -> 0.18 mag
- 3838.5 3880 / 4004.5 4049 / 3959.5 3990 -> 0.32 mag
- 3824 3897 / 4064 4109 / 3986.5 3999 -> -0.12 mag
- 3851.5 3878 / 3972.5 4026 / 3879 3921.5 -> 0.14 mag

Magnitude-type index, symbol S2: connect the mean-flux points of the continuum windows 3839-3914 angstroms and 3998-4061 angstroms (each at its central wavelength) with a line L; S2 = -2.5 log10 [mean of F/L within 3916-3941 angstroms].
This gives 0.15 mag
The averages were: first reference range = 23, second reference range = 30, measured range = 22.1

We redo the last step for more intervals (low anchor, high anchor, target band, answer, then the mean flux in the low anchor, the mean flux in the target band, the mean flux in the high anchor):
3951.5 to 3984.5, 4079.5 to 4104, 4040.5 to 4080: -0.163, 21.2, 29.3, 26.6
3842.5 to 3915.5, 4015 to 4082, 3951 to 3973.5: 0.270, 23.2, 20.6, 29.8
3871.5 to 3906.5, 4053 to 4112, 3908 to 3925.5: -0.126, 21.6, 25.2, 27.4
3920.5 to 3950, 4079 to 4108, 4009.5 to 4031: -0.237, 23.1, 30.9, 26.3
